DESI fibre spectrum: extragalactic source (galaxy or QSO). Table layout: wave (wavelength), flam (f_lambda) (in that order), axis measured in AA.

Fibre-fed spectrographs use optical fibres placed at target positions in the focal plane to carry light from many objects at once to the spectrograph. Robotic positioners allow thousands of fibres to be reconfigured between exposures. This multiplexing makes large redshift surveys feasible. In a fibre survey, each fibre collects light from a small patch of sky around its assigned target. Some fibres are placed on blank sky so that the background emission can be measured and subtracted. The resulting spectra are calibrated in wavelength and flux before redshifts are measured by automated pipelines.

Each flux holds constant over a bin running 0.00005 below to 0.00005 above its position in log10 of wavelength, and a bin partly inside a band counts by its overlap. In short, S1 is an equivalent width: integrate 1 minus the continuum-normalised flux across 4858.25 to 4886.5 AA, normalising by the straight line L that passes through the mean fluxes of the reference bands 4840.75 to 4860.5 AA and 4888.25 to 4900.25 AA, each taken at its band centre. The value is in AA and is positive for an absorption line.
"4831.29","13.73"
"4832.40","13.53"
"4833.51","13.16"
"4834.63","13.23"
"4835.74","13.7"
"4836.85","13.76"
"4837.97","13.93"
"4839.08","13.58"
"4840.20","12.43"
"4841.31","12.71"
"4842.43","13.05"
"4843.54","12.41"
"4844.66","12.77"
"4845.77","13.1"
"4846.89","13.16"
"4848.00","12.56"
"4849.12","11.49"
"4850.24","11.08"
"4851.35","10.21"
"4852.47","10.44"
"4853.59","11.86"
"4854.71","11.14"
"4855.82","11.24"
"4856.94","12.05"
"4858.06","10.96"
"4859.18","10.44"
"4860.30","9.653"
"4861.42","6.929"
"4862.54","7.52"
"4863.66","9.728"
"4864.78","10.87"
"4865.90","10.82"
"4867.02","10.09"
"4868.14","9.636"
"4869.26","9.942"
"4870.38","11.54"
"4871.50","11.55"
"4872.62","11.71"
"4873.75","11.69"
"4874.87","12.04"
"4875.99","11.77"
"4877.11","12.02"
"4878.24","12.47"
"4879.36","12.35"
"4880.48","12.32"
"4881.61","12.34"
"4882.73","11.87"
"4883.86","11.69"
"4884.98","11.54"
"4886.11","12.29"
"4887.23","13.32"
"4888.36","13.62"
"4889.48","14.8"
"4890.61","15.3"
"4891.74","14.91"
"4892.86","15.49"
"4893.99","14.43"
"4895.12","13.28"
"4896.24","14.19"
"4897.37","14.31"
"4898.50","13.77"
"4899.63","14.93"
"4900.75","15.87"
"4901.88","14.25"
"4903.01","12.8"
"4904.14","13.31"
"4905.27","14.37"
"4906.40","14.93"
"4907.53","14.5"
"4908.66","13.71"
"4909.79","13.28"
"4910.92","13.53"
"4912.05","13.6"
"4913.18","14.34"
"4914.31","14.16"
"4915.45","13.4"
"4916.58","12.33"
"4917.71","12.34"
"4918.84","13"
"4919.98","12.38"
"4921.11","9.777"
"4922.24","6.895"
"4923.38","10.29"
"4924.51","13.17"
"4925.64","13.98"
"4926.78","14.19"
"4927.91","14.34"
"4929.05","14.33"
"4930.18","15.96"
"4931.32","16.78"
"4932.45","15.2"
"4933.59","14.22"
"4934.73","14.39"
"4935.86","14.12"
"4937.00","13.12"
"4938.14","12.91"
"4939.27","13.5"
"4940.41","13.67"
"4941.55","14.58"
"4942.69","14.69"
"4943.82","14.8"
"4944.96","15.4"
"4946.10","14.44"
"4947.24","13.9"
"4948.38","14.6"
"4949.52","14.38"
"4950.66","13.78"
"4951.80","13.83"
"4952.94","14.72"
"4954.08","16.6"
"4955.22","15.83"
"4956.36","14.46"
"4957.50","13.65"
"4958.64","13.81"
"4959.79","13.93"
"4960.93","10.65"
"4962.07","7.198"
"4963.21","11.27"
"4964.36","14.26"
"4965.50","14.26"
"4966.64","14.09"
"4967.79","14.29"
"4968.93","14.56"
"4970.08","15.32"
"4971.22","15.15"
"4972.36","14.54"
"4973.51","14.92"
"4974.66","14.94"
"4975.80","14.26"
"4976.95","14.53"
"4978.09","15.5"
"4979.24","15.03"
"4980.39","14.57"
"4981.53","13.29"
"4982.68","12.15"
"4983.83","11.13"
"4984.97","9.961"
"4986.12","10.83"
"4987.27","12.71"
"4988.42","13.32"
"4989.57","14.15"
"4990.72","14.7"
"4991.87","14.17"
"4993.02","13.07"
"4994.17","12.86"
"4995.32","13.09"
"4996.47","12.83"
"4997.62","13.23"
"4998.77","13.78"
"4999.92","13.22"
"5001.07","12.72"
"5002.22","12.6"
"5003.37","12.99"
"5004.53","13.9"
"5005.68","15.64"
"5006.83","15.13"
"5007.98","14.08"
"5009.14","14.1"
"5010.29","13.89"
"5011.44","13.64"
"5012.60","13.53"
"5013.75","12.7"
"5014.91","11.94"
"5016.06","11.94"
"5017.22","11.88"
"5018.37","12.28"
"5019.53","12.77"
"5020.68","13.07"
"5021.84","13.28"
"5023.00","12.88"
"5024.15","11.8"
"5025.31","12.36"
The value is 4.63 AA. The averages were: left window 11.7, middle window 11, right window 14.5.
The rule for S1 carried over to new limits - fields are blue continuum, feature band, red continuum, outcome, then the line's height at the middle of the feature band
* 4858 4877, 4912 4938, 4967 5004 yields -2.90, 12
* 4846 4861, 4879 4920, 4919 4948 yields -3.23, 12.6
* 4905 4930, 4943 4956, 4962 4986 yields -1.30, 13.4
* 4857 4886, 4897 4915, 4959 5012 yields -3.62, 11.7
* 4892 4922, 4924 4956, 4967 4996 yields -1.89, 13.7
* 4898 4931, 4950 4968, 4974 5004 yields -0.26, 13.3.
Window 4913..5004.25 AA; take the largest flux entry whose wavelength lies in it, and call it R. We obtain 16.78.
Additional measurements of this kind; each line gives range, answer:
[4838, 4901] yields 15.87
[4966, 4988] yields 15.5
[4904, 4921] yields 14.93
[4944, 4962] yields 16.6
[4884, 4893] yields 15.49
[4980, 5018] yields 15.64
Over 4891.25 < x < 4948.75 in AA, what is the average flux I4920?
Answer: 13.8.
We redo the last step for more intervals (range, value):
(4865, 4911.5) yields 13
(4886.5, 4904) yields 14.3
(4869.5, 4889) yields 12.1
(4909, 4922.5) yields 12.6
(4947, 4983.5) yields 14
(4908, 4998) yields 13.6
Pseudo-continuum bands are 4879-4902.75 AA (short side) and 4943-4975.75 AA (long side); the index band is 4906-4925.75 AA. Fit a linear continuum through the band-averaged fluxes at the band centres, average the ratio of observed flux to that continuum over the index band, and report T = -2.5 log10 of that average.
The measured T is 0.090 mag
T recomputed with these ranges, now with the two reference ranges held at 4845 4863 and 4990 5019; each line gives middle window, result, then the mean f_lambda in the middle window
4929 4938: -0.20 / 14.7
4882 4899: -0.18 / 13.6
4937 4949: -0.15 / 14.2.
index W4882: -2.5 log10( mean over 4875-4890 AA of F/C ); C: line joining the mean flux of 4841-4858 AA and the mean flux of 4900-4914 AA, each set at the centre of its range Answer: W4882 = 0.06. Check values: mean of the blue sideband 11.9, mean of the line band 12.5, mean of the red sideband 14.1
